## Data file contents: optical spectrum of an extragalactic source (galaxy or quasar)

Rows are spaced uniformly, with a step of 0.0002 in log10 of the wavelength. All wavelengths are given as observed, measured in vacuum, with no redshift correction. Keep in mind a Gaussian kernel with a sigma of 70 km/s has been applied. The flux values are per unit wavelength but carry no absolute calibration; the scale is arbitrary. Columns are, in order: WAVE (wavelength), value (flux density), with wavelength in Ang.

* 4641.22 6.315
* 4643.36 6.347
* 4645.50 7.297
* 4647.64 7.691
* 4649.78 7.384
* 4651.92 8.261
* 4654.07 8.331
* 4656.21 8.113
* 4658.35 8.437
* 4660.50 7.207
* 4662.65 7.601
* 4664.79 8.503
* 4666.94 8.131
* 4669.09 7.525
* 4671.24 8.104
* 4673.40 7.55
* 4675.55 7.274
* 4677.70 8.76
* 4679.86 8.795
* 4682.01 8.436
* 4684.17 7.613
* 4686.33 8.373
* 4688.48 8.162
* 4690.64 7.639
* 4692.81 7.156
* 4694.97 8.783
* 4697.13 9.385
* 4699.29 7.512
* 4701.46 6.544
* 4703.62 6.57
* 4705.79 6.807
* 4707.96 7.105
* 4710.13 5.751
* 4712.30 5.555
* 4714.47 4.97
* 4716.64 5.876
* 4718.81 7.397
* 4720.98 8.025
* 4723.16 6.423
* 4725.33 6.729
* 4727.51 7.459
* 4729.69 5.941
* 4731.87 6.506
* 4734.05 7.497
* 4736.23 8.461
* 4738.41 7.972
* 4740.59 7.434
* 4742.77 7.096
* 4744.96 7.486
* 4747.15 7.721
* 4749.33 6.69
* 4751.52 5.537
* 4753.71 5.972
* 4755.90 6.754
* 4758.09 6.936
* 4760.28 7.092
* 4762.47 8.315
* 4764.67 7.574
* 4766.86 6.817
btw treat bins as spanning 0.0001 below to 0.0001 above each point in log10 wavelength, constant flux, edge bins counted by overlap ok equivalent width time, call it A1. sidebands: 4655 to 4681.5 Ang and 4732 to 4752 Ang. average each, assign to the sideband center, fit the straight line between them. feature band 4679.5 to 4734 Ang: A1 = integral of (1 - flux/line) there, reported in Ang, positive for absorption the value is 3.6 Ang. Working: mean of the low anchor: 8.01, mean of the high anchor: 7.34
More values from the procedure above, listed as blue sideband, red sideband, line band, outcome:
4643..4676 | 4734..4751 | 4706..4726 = 3.00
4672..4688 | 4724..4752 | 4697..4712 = 1.64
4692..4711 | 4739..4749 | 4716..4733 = 1.25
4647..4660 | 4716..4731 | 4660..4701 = -2.48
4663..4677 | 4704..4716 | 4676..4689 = -1.81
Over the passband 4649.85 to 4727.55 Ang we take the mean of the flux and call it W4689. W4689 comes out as 7.52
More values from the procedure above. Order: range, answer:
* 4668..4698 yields 8.1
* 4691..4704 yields 7.71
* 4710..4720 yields 5.95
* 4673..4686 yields 8.12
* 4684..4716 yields 7.16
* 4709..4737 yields 6.64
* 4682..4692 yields 7.97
